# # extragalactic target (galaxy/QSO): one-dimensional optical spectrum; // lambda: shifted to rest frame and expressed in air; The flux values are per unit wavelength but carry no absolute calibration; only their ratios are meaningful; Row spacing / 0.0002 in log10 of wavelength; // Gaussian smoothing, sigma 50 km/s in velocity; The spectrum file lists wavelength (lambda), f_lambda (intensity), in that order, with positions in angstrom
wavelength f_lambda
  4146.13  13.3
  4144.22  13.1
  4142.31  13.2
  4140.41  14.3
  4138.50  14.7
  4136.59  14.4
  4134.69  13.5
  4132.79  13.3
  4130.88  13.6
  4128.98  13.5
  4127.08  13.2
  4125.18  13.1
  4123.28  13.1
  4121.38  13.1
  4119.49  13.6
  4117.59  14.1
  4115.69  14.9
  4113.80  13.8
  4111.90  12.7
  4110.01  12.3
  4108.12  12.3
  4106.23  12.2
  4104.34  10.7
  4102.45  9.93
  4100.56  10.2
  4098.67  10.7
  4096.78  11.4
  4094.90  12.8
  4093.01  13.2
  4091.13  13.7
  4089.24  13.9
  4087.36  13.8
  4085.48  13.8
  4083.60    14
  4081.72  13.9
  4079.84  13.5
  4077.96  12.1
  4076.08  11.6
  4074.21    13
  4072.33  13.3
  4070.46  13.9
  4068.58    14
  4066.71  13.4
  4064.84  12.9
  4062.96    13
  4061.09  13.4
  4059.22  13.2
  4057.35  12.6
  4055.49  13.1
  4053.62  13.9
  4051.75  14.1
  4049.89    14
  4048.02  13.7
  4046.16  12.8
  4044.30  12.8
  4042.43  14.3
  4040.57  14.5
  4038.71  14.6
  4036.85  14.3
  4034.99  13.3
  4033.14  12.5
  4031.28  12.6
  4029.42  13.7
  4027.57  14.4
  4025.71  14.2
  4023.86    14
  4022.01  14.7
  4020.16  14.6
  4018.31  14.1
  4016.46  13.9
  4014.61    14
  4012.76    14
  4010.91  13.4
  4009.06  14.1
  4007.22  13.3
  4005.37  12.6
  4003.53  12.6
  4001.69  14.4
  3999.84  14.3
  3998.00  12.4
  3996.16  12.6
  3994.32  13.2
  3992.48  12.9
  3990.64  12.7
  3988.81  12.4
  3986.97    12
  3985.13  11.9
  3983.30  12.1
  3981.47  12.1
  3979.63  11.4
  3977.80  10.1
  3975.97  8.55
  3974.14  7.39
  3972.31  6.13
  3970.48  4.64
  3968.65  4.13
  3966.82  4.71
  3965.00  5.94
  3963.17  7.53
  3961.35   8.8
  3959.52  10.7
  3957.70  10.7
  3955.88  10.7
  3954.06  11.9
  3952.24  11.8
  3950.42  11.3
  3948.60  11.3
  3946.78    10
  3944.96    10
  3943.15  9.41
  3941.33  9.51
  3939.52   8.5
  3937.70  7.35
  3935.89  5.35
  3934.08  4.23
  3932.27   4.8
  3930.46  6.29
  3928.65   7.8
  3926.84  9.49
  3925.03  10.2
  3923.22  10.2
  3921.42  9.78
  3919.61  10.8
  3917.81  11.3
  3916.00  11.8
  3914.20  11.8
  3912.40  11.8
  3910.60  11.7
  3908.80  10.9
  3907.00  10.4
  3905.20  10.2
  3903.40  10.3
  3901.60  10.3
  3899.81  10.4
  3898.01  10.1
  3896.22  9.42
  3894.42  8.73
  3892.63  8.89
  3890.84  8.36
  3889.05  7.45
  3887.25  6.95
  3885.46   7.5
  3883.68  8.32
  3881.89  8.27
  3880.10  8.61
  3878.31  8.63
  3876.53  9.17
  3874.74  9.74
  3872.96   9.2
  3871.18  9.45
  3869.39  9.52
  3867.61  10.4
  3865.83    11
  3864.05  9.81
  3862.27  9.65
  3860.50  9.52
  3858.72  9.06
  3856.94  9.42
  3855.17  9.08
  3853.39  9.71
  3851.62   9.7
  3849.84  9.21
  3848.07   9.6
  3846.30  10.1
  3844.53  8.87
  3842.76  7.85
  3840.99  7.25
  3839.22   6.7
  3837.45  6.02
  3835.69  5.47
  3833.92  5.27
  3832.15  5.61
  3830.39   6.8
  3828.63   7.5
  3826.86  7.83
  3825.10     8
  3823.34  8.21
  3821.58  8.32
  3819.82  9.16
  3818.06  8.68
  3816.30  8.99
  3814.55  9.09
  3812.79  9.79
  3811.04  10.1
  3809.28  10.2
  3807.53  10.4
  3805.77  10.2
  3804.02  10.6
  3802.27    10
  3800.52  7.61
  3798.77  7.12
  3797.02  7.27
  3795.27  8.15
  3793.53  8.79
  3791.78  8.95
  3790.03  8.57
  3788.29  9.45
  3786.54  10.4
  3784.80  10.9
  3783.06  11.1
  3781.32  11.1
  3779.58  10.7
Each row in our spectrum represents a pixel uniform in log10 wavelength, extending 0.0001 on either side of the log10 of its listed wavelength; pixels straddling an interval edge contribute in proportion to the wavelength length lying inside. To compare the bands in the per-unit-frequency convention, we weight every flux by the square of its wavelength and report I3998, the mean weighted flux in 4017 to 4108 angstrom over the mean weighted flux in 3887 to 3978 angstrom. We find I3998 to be 1.56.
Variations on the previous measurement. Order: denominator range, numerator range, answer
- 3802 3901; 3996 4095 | 1.70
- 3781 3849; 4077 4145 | 1.77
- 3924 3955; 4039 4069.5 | 1.63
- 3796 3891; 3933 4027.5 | 1.36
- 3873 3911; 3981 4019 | 1.50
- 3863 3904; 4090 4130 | 1.54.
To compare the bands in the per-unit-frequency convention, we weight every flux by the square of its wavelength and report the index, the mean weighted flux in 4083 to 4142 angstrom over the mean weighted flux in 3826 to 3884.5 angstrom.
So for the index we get 1.73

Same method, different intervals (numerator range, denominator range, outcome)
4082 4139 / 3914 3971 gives 1.60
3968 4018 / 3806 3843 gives 1.60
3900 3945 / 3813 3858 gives 1.20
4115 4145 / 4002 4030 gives 1.04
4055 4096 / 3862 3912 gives 1.55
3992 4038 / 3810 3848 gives 1.89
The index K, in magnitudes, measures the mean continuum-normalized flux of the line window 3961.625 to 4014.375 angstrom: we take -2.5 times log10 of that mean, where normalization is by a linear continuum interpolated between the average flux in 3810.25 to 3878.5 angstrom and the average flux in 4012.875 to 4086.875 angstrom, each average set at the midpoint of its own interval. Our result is 0.12 mag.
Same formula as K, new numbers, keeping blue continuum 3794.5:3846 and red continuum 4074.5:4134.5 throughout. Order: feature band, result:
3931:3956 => 0.15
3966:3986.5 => 0.25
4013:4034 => -0.20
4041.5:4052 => -0.14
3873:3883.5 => 0.03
